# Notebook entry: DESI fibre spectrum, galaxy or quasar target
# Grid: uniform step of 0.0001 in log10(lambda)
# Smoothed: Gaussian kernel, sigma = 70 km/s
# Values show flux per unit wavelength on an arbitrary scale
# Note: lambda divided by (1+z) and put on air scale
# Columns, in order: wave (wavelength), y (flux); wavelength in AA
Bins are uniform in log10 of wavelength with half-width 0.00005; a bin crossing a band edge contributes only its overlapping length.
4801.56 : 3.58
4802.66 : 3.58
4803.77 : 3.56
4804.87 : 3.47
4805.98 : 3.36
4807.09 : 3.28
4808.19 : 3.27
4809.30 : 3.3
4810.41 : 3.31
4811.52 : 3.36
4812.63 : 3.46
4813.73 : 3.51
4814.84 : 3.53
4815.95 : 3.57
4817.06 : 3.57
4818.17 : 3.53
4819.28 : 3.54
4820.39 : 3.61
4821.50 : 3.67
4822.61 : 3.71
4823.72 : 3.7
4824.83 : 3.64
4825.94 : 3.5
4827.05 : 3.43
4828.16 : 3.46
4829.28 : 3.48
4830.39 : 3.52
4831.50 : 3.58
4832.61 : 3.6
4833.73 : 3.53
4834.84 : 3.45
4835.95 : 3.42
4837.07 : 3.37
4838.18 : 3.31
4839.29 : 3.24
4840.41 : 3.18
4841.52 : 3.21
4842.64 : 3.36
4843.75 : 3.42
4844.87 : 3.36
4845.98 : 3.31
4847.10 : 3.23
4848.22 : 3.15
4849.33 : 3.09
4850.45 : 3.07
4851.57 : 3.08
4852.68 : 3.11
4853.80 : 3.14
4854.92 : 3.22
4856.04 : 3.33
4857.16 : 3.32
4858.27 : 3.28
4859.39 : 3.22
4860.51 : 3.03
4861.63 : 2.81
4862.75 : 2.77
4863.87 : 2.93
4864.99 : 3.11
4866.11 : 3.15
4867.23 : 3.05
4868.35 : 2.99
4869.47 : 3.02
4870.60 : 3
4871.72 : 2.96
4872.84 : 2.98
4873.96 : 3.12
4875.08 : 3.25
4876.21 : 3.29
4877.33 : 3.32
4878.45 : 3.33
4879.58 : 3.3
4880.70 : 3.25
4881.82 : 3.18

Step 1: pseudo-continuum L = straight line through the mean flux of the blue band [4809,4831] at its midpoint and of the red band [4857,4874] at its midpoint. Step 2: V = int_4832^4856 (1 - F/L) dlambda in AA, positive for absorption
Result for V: -0.09 AA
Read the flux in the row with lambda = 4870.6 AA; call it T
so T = 3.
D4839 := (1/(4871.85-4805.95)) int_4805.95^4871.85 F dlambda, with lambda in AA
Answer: 3.31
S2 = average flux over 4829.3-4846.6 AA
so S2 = 3.39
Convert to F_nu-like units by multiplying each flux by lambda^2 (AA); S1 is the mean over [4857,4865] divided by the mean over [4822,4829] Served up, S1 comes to 0.9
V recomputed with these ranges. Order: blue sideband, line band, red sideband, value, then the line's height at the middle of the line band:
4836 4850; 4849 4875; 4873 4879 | 1.41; 3.26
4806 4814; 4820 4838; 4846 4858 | -1.43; 3.28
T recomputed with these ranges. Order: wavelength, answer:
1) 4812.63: 3.46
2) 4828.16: 3.46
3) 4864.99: 3.11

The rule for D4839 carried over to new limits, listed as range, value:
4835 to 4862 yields 3.23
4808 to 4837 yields 3.51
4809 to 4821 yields 3.48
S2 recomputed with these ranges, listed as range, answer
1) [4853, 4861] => 3.22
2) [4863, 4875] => 3.03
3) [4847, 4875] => 3.09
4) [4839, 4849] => 3.27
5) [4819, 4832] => 3.57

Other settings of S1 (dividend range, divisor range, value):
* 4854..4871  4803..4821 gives 0.91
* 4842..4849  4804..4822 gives 0.97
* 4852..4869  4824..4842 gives 0.91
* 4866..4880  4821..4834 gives 0.89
